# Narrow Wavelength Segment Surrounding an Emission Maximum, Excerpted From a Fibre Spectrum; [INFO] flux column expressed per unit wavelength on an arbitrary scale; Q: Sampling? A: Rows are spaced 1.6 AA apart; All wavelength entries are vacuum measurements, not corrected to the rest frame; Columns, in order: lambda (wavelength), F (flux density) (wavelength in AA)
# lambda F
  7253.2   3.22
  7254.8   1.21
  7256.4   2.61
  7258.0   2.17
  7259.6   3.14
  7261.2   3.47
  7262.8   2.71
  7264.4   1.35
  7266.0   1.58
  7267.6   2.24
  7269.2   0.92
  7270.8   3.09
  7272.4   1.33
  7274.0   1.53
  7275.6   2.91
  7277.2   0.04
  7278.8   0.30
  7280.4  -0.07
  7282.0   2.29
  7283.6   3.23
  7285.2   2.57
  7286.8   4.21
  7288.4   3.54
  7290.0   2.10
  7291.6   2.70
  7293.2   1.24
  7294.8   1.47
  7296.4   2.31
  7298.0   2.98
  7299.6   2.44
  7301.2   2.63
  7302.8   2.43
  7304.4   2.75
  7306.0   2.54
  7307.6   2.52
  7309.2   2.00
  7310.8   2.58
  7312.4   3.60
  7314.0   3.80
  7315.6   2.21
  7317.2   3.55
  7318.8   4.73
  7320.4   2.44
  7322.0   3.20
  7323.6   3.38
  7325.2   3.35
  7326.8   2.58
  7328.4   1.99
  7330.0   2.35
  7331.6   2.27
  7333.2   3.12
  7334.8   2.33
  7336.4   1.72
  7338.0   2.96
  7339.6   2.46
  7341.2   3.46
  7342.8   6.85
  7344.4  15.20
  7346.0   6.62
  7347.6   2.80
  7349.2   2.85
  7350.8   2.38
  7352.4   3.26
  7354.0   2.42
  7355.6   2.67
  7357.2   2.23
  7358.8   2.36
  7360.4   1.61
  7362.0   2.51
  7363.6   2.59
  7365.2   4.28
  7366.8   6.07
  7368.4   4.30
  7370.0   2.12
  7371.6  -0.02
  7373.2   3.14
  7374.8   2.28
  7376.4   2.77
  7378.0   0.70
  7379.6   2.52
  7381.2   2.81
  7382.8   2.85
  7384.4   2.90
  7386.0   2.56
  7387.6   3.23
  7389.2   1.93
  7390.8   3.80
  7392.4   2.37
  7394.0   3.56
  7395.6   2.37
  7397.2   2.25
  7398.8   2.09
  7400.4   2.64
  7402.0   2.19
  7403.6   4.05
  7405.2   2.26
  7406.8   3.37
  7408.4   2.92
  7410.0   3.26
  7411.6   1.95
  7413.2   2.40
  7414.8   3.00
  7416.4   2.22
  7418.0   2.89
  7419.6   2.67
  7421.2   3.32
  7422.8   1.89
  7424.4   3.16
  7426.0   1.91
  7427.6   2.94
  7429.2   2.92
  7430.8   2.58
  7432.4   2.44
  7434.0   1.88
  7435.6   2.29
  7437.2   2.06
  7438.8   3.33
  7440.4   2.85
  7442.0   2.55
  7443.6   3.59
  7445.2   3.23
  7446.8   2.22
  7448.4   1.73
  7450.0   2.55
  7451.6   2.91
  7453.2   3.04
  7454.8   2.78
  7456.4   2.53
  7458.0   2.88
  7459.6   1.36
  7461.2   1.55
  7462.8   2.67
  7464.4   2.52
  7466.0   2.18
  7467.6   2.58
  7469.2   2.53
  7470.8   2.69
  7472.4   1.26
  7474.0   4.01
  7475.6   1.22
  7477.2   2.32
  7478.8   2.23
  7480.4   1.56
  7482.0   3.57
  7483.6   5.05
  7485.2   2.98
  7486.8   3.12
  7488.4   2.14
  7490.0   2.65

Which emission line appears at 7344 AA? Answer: Halpha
